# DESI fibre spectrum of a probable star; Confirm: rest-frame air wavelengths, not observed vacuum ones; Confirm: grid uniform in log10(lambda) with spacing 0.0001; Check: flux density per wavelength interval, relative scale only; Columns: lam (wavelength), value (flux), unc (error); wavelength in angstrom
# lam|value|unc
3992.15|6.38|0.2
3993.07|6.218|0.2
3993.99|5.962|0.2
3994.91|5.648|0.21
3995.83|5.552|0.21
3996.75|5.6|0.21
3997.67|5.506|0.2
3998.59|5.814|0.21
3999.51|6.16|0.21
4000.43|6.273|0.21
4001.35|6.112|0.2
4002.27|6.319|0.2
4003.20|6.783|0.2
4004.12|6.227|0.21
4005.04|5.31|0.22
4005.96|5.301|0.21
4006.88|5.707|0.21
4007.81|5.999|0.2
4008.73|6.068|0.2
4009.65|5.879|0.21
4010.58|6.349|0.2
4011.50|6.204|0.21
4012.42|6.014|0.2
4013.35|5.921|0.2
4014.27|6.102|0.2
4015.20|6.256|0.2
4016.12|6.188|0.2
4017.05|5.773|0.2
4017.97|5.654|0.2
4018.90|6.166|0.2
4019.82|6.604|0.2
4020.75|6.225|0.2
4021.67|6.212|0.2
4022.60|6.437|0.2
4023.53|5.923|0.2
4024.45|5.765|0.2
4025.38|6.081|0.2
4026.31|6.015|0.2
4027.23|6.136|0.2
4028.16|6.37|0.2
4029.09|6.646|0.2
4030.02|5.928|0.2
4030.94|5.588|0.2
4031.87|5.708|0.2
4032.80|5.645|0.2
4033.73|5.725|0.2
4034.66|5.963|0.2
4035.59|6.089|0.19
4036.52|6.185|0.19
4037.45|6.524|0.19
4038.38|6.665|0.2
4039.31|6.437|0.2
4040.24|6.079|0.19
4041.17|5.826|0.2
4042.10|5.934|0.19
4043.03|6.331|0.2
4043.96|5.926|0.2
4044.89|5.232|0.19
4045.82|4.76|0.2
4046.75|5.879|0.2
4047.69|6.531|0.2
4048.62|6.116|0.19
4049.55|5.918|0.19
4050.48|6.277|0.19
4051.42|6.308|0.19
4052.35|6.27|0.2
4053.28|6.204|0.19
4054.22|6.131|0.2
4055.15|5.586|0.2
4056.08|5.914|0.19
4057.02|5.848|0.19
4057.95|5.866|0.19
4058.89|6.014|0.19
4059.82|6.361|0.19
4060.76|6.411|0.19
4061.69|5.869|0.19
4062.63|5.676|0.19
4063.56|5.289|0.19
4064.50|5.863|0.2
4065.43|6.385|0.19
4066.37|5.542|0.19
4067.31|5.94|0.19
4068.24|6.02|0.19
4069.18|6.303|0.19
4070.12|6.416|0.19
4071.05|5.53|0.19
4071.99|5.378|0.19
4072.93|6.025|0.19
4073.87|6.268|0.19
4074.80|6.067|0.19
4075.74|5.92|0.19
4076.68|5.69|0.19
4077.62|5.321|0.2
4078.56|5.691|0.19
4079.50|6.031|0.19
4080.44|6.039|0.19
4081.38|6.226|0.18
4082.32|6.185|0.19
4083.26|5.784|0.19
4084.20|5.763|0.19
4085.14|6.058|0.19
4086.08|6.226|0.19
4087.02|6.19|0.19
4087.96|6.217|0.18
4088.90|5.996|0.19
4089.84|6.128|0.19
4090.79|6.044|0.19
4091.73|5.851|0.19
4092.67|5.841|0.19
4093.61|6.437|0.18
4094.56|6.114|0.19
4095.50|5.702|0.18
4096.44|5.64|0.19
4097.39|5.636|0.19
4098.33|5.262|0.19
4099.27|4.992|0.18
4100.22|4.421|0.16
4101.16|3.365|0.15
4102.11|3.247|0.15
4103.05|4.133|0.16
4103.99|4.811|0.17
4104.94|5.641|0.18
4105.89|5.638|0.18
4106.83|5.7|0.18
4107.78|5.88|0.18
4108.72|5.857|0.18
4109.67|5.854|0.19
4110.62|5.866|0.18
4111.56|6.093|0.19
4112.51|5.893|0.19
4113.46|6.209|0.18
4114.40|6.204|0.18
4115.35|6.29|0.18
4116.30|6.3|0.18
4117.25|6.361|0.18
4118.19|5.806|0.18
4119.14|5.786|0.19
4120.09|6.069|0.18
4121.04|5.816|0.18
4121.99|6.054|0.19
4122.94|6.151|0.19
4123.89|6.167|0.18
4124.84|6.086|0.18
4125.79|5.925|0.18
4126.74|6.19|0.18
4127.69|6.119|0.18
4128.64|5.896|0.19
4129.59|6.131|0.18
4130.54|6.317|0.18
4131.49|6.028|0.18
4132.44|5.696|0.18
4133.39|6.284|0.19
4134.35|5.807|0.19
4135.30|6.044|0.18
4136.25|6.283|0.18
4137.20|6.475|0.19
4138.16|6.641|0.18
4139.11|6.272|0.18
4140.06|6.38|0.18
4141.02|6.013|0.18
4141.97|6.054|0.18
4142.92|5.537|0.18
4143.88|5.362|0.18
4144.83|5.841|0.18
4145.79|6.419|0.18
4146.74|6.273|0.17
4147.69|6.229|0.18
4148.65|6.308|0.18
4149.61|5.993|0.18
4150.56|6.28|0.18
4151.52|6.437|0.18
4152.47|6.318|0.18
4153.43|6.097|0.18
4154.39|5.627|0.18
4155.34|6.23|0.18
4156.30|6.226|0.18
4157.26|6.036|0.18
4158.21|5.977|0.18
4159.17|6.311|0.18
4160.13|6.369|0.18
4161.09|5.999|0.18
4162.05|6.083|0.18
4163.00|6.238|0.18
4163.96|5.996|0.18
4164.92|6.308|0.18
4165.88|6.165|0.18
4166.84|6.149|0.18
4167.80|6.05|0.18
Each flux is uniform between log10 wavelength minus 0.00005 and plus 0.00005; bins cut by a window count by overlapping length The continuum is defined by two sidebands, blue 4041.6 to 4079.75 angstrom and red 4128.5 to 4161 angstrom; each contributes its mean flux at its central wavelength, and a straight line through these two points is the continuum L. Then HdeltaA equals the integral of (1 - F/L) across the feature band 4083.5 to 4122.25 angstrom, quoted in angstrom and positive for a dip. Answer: 2.2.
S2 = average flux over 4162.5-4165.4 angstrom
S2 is 6.19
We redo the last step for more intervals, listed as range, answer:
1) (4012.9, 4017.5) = 6.05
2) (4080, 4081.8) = 6.13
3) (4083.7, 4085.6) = 5.91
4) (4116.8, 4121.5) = 5.97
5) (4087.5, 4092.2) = 6.04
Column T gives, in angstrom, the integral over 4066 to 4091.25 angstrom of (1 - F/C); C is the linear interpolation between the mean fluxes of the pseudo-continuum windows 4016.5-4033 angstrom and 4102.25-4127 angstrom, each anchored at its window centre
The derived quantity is -0.17 angstrom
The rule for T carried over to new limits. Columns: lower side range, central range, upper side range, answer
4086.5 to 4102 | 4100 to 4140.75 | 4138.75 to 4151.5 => 0.0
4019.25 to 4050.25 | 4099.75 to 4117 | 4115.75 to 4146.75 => 1.8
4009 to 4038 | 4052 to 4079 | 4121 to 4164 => 0.7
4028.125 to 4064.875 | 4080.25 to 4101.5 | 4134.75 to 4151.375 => 1.1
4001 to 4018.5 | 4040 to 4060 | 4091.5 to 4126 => -0.3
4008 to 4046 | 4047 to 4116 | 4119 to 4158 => 2.9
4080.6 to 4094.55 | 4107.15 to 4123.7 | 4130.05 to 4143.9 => 0.2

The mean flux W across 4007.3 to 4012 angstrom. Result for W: 6.1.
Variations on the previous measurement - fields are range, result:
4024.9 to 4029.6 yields 6.24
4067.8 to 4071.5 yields 6.07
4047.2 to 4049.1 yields 6.3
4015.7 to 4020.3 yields 6.07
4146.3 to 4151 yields 6.22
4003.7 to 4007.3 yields 5.64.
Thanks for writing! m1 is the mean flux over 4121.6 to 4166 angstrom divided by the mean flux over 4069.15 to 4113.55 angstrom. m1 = 1.1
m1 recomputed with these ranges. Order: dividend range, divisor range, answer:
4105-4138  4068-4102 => 1.05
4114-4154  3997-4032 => 1.01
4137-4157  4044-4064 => 1.04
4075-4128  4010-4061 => 0.95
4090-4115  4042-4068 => 0.92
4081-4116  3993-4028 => 0.94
